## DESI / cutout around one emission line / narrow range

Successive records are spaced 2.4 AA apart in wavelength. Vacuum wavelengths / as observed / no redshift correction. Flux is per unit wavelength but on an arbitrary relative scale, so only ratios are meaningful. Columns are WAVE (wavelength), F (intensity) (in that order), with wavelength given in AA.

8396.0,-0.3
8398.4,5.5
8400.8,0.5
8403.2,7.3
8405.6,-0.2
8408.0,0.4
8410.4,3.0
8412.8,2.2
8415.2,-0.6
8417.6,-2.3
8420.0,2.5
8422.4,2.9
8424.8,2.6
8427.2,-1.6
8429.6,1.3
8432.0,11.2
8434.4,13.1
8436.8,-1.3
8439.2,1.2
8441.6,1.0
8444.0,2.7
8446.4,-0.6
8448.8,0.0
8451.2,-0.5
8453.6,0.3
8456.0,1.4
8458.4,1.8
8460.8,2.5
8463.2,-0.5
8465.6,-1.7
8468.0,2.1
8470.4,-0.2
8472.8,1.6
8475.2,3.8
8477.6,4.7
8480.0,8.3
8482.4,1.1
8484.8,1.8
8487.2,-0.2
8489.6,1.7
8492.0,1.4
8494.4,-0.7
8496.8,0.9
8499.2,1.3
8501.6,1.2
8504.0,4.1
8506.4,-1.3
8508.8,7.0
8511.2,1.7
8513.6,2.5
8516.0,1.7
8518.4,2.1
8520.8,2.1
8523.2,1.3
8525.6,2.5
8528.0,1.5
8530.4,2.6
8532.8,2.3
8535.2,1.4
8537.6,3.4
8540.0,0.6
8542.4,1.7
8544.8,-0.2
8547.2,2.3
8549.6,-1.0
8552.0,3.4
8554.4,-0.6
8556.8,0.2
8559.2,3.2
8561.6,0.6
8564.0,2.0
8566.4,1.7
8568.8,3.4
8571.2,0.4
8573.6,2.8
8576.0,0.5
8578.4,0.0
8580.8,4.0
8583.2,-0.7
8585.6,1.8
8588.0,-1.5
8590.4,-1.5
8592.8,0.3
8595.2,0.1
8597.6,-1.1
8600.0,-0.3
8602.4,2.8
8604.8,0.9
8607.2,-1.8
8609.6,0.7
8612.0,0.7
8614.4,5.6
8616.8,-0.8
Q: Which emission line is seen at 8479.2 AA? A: Halpha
